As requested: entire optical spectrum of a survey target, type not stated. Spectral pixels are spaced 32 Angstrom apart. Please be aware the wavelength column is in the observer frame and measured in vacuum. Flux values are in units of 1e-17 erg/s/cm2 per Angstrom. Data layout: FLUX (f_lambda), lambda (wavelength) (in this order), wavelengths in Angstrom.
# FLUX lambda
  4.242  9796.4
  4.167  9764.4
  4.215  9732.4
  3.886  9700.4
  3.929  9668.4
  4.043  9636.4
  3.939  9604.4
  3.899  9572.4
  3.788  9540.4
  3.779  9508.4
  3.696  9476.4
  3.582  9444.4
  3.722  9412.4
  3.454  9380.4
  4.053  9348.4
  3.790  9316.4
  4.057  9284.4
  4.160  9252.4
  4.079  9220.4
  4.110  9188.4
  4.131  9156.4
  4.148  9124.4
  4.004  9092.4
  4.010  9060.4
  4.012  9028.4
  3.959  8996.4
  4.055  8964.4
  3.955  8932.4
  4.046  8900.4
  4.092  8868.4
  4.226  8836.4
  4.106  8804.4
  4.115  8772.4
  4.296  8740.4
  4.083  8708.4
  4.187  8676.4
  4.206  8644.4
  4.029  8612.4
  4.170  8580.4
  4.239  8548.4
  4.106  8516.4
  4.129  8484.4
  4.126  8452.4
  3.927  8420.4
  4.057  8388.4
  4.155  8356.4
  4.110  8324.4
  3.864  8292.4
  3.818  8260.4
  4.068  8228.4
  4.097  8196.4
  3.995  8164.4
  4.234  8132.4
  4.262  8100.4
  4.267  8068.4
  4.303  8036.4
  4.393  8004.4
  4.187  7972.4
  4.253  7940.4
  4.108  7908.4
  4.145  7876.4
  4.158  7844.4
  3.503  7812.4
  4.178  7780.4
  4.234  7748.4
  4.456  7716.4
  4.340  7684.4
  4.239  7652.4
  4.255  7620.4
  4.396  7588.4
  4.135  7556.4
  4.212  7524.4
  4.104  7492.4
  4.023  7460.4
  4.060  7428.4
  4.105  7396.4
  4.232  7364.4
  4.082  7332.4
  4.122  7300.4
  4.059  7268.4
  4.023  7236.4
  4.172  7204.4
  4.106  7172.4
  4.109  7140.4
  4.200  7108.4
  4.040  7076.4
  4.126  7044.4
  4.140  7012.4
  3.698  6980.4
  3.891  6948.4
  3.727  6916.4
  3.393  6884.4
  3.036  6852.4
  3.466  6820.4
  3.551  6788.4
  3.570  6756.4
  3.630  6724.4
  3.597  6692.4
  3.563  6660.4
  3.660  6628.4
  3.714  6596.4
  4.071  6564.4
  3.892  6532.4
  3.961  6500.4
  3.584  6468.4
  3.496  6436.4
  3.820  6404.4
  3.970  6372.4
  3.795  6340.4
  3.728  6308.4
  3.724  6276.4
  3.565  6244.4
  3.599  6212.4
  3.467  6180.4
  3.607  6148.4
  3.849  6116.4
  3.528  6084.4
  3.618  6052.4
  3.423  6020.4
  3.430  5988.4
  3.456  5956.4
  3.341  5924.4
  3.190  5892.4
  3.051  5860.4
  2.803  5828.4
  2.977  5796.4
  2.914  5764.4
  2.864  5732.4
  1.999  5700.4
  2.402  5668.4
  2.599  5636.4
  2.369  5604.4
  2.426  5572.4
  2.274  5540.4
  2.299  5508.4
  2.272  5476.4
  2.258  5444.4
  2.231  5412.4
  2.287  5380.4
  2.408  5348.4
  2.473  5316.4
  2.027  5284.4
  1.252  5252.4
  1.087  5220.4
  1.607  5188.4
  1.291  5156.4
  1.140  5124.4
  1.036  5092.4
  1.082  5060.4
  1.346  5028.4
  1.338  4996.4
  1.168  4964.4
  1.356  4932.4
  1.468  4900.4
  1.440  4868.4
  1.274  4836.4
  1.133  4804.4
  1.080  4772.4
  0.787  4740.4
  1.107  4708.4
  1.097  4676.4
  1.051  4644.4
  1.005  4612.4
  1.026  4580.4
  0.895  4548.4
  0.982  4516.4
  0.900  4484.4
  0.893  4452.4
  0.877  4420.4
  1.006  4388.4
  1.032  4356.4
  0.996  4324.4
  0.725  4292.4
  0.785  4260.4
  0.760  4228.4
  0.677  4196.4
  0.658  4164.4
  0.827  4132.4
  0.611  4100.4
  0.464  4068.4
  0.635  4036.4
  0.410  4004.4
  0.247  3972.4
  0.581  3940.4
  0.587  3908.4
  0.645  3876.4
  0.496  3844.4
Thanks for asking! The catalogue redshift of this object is 0.33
